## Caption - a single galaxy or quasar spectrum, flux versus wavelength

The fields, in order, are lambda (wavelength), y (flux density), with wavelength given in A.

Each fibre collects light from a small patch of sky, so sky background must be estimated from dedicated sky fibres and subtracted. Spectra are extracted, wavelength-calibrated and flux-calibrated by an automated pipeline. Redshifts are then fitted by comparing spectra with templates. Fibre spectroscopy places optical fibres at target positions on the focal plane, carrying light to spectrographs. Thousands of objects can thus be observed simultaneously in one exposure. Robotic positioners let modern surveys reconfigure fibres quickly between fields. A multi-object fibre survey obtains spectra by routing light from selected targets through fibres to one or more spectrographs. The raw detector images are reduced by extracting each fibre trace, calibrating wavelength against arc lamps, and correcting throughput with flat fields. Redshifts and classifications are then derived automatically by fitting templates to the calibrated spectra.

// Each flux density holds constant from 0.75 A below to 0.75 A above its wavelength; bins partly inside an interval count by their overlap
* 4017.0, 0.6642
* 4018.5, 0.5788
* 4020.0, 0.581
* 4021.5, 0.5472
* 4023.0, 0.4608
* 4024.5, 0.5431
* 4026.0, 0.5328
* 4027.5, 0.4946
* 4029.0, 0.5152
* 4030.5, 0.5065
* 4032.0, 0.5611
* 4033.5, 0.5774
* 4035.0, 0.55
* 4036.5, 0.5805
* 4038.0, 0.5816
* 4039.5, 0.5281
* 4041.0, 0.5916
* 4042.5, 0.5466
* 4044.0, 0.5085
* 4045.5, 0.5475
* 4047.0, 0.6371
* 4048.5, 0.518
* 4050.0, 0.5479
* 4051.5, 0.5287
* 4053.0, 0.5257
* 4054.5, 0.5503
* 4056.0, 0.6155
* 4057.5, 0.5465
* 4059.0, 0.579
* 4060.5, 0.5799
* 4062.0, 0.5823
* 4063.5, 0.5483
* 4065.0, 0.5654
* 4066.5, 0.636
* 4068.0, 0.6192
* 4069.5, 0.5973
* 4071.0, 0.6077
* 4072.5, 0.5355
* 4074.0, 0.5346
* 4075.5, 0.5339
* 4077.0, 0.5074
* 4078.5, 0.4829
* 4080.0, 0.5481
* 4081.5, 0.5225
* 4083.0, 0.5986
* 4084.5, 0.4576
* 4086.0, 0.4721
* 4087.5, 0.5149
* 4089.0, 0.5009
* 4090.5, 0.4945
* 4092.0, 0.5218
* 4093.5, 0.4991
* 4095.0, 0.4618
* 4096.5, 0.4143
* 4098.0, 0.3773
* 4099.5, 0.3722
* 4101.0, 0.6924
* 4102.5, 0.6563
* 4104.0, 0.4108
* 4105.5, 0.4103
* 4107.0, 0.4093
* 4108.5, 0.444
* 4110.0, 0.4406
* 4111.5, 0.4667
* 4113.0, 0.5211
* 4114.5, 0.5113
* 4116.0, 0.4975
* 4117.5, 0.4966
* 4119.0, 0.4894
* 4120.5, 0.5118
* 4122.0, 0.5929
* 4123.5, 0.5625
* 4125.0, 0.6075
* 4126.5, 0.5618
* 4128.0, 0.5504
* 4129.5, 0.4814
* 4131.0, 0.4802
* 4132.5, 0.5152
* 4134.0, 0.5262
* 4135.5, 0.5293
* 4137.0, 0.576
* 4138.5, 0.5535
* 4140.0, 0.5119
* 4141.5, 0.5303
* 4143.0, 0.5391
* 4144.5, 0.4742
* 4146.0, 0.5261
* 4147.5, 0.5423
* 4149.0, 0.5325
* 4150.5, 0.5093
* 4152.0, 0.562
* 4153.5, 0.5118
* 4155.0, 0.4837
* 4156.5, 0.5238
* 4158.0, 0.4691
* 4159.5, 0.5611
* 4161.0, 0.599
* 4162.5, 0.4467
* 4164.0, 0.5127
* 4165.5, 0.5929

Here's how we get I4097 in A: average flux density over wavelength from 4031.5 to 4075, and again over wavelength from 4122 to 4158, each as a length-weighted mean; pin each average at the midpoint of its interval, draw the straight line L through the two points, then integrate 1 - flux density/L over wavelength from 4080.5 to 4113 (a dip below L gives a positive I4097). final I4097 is 3.8 A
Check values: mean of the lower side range 0.566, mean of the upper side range 0.53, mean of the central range 0.484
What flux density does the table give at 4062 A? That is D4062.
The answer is 0.5823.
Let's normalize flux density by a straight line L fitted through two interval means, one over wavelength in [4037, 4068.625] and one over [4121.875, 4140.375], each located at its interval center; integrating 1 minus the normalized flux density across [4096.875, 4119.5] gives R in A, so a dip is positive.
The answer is 2.88 A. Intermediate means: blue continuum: 0.566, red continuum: 0.541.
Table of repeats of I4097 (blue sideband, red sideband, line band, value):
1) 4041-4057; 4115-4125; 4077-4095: 1.13 A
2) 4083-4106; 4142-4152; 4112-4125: -0.57 A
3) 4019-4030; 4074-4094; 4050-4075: -2.58 A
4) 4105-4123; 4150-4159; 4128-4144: -0.82 A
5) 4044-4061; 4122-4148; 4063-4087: 0.21 A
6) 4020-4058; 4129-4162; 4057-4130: 1.93 A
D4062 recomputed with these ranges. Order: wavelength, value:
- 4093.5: 0.4991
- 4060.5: 0.5799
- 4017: 0.6642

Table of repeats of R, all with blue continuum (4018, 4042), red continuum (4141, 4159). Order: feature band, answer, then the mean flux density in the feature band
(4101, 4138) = 0.7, 0.514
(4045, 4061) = -0.6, 0.561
